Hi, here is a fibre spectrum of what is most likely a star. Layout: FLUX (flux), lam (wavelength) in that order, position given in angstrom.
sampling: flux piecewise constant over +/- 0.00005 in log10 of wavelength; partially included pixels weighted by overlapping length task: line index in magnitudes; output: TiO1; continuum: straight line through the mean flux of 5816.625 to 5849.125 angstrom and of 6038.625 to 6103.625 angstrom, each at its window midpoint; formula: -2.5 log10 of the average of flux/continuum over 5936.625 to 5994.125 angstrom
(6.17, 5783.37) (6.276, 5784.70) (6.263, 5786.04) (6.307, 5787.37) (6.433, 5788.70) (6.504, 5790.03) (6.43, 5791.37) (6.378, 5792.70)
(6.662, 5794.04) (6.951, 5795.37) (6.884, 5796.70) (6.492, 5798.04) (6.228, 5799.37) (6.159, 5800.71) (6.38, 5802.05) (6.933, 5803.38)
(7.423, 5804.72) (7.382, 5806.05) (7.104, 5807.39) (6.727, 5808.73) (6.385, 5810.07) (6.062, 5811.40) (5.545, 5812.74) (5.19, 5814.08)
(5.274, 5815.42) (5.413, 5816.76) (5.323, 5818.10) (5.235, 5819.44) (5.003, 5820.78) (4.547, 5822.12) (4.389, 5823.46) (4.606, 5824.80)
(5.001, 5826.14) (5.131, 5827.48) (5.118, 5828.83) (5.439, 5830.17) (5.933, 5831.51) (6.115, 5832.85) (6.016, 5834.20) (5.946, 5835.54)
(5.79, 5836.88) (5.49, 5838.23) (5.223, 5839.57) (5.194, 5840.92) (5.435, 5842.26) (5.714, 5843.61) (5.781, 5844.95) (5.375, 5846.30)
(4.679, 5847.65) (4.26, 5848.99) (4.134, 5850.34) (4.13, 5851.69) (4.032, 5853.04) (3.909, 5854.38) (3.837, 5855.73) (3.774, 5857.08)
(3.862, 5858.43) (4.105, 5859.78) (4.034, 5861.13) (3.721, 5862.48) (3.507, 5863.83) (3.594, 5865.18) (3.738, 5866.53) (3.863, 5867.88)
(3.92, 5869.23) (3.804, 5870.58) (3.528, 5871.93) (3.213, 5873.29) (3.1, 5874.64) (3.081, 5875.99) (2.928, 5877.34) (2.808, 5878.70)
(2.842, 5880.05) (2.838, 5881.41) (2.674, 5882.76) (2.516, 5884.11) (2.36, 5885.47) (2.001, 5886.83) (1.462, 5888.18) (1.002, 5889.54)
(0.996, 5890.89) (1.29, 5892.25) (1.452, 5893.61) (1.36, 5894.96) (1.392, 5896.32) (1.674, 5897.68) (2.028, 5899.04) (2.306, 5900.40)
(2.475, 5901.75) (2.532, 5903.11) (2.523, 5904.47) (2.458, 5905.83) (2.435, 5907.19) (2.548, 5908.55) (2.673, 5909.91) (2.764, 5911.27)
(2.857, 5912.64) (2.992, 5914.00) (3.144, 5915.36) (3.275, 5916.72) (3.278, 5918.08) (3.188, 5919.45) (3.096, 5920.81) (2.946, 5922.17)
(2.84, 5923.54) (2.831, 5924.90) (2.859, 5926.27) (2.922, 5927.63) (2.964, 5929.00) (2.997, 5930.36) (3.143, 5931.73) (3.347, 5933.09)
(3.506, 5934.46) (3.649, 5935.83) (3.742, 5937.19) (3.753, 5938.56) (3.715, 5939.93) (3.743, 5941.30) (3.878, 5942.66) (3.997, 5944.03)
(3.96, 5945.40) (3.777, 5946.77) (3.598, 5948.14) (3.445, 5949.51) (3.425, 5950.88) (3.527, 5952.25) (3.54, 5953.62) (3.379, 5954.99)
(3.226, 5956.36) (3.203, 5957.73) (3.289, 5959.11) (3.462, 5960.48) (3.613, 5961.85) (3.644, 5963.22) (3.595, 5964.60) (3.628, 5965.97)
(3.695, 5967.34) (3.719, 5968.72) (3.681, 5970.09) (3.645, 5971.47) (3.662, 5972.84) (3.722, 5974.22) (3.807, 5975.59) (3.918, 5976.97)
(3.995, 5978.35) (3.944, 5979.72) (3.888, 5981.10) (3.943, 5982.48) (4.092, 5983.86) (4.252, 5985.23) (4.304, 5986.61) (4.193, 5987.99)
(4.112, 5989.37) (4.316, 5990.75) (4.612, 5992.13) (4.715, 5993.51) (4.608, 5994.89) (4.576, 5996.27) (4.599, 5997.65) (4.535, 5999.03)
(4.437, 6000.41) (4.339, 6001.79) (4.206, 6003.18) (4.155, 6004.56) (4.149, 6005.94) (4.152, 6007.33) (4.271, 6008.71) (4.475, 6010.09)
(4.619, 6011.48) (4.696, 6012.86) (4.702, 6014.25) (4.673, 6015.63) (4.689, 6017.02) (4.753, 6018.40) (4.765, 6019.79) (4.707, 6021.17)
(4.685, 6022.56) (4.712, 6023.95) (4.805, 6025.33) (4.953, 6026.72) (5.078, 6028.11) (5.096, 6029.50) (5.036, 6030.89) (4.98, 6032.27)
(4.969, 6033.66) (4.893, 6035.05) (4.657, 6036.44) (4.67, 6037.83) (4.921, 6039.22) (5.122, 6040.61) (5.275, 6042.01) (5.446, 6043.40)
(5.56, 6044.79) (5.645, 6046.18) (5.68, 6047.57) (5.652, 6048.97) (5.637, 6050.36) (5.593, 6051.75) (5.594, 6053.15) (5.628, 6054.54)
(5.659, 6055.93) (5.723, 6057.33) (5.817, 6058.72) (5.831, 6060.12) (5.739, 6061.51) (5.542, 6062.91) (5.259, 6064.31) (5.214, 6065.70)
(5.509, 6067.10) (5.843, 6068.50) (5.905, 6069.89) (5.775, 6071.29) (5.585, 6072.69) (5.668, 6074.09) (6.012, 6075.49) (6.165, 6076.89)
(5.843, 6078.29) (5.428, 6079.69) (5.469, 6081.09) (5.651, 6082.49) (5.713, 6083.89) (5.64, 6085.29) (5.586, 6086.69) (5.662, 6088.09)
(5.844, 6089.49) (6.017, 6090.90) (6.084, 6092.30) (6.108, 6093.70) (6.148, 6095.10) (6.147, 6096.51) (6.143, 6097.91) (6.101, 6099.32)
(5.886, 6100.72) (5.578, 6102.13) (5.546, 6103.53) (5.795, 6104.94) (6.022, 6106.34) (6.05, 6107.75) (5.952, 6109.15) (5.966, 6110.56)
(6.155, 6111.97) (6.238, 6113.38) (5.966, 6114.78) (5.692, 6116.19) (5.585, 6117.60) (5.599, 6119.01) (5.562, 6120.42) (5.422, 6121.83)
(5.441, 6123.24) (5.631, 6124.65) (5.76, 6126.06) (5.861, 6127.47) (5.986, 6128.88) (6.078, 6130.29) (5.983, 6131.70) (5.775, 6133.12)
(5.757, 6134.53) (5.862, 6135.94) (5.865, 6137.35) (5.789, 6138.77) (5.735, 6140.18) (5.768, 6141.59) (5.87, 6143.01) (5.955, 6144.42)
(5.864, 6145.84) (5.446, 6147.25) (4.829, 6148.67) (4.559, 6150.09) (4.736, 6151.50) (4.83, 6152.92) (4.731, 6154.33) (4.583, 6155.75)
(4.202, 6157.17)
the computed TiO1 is 0.41 mag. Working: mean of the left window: 5.3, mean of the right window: 5.7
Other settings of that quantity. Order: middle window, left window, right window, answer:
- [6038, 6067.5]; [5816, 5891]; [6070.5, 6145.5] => -0.01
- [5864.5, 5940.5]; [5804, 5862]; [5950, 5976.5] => 0.48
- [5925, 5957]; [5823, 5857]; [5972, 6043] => 0.33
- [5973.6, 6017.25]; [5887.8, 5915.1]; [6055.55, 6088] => -0.06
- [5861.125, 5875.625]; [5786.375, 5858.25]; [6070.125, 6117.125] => 0.49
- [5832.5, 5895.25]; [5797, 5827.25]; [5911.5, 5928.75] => 0.24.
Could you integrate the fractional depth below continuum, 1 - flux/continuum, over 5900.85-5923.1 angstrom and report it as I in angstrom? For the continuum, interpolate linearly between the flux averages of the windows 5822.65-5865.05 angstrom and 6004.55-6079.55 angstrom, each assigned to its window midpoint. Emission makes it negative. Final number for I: 9.6 angstrom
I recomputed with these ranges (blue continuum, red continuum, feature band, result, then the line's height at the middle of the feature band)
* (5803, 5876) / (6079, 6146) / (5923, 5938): 5.91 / 5.23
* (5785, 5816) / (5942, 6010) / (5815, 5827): 2.30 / 6.15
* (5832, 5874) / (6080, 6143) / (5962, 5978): 4.39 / 5.11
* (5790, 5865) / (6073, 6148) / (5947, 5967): 7.57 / 5.6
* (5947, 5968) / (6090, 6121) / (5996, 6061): -4.08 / 4.66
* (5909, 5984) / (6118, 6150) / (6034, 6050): -2.21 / 4.59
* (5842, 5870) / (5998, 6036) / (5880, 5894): 7.77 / 4.32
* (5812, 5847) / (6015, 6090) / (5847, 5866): 4.93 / 5.36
